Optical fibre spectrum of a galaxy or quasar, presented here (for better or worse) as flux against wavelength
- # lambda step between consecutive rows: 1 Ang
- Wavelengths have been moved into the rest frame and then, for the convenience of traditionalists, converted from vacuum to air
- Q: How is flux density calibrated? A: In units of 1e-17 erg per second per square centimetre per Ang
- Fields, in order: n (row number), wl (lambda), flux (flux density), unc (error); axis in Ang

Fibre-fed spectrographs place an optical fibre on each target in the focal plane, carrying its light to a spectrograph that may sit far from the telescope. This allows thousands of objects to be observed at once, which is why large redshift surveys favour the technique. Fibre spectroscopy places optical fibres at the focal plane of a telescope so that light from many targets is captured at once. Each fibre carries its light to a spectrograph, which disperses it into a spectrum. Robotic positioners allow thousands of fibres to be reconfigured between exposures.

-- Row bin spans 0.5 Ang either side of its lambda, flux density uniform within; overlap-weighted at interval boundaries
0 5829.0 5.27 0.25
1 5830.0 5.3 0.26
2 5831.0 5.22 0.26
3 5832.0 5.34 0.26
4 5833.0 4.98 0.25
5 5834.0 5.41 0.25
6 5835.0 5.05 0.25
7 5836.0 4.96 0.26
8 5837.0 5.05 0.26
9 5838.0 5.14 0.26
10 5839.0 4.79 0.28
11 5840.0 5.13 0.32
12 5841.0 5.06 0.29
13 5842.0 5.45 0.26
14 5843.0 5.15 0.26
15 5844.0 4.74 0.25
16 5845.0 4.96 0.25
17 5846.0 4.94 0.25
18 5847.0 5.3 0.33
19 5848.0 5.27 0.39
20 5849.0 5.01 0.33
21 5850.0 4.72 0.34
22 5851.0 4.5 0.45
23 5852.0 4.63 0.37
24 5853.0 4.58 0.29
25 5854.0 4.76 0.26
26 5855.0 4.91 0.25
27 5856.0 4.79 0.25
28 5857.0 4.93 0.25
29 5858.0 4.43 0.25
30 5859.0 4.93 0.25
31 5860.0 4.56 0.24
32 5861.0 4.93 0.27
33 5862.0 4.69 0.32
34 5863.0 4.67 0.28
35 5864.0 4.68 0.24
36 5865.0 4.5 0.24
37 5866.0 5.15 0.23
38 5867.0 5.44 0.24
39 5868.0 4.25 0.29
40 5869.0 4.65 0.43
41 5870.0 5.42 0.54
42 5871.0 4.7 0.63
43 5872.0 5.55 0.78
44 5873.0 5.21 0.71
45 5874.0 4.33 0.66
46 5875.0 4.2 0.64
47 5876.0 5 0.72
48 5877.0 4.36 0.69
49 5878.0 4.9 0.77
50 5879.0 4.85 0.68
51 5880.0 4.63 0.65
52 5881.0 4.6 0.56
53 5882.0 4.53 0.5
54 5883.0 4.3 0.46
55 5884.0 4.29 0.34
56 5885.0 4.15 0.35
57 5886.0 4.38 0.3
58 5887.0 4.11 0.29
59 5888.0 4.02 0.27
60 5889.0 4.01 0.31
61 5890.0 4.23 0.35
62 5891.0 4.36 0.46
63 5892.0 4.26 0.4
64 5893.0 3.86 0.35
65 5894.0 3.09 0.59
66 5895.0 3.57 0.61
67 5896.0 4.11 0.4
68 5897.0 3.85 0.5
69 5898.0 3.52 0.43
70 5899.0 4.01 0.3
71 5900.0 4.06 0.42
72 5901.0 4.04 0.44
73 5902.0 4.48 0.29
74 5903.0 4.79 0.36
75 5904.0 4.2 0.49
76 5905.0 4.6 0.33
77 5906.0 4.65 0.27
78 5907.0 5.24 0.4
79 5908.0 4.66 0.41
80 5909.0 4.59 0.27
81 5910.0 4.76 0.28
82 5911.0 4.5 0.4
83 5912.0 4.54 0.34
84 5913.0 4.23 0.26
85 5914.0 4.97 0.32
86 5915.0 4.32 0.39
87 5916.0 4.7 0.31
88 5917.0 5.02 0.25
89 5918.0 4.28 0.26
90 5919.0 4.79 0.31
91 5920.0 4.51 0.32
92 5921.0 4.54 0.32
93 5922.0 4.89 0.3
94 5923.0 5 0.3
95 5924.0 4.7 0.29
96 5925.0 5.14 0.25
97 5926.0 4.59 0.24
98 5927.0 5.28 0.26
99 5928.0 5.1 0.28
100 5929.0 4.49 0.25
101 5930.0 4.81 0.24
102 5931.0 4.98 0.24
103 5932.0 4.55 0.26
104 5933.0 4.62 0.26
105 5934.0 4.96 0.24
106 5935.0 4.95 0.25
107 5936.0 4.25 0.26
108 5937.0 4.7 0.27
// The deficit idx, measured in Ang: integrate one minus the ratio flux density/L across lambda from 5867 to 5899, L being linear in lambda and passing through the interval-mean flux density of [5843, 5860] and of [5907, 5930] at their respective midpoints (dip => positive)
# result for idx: 2.7 Ang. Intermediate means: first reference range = 4.84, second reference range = 4.72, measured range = 4.38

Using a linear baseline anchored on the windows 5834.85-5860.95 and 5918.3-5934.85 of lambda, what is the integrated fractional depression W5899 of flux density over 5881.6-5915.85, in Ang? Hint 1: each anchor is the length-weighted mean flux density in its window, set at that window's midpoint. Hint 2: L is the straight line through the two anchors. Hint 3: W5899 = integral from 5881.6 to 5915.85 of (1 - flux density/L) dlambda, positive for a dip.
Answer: 4.0 Ang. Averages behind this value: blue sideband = 4.91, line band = 4.28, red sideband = 4.81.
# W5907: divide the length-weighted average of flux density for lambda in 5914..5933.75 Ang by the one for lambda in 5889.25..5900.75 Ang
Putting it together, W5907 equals 1.22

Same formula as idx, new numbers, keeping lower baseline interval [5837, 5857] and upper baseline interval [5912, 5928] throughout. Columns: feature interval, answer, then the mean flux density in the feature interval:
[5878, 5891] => 1.3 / 4.36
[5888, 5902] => 2.5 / 3.94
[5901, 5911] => 0.3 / 4.62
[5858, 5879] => 0.4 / 4.8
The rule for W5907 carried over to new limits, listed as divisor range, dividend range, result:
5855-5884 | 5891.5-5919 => 0.91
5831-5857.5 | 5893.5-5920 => 0.88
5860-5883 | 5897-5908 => 0.91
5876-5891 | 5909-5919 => 1.05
